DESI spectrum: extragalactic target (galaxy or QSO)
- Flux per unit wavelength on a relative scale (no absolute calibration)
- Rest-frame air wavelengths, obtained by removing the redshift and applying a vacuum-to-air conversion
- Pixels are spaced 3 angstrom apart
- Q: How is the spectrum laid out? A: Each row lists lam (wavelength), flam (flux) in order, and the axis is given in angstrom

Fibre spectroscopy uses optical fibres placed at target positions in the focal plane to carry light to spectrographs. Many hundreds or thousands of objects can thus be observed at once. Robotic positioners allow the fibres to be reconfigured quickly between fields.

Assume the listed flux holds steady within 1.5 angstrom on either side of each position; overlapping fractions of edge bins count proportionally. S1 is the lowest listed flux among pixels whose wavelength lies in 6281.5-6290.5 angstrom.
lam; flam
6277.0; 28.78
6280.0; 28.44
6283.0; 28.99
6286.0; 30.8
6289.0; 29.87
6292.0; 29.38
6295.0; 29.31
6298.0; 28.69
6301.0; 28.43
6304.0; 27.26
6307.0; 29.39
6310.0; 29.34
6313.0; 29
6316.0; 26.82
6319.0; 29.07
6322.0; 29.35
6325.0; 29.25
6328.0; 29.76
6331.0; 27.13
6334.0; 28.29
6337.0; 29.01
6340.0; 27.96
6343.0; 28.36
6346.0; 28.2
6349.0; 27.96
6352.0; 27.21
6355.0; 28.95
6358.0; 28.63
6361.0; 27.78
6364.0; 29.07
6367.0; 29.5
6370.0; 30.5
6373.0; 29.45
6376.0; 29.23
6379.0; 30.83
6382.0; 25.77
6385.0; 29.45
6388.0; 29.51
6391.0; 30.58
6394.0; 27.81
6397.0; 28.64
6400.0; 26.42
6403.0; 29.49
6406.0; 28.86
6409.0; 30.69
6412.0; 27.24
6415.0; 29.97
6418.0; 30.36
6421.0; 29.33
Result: 28.99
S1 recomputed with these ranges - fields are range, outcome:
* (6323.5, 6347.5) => 27.13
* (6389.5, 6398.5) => 27.81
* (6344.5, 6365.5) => 27.21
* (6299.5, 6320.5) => 26.82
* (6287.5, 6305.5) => 27.26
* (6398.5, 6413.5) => 26.42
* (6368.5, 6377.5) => 29.23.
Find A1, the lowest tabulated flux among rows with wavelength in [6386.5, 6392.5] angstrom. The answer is 29.51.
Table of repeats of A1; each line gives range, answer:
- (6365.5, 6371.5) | 29.5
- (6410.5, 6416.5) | 27.24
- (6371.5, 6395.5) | 25.77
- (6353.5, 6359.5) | 28.63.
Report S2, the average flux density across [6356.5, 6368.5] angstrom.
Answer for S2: 28.7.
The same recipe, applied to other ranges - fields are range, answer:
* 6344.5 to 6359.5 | 28.2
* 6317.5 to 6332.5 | 28.9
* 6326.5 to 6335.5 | 28.4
